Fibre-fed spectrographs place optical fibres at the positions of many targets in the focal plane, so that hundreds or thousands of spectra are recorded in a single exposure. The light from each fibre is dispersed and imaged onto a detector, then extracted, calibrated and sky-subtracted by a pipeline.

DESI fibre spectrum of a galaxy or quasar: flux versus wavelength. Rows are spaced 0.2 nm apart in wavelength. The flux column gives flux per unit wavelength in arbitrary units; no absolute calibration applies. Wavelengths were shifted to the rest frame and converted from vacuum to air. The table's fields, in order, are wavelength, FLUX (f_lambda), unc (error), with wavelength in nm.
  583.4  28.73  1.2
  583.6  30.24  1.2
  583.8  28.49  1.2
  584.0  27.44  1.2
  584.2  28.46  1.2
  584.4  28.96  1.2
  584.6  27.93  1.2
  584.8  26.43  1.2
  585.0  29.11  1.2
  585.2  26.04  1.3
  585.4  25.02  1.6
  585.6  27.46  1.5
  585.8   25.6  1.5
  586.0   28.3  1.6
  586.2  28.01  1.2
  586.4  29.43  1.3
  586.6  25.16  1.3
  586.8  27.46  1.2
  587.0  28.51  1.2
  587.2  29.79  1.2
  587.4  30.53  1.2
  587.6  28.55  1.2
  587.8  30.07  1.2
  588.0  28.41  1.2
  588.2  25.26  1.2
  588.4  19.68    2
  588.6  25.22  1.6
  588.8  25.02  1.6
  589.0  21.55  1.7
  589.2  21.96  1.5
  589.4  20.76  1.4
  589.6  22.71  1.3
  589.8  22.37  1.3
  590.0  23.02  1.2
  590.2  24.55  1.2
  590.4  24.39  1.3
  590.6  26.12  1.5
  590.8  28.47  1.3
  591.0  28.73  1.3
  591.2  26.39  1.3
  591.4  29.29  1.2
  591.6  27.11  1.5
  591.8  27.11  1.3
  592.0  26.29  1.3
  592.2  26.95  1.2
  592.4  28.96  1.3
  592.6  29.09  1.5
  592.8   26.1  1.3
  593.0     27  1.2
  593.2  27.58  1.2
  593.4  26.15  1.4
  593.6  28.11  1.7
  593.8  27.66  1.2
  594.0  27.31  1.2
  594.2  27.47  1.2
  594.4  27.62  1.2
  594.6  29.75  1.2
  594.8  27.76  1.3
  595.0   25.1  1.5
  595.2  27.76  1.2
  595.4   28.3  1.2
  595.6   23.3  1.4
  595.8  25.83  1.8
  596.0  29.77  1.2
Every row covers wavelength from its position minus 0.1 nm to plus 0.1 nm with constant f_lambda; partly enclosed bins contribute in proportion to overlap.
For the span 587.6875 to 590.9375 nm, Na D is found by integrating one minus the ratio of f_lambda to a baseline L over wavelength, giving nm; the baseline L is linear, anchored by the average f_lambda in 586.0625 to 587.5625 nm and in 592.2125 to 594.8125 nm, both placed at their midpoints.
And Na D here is 0.43 nm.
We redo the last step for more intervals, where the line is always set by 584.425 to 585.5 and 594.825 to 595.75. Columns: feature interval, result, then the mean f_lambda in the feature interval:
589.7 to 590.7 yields 0.10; 24.1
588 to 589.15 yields 0.13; 23.7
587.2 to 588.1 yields -0.09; 29.4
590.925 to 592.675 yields -0.08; 27.7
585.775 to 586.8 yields -0.02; 27.4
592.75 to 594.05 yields -0.04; 27.2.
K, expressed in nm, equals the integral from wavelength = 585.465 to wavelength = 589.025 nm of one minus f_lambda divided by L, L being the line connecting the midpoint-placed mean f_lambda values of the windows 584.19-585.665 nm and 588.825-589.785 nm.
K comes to -0.35 nm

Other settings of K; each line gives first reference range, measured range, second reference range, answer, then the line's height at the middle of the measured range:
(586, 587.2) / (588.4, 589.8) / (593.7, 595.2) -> 0.262 nm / 27.8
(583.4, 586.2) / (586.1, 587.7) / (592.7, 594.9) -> -0.045 nm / 27.7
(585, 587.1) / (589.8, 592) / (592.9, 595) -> 0.086 nm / 27.4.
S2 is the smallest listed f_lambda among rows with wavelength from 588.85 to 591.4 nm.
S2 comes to 20.76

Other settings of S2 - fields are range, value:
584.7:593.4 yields 19.68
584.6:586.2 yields 25.02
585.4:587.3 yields 25.16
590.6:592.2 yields 26.12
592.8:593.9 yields 26.15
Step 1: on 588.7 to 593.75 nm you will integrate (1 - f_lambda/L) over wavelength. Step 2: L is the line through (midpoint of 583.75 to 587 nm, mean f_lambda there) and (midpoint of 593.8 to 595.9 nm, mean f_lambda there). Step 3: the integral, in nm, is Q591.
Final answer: 0.252 nm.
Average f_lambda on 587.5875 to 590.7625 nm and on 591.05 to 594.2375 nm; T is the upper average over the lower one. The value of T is 1.13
